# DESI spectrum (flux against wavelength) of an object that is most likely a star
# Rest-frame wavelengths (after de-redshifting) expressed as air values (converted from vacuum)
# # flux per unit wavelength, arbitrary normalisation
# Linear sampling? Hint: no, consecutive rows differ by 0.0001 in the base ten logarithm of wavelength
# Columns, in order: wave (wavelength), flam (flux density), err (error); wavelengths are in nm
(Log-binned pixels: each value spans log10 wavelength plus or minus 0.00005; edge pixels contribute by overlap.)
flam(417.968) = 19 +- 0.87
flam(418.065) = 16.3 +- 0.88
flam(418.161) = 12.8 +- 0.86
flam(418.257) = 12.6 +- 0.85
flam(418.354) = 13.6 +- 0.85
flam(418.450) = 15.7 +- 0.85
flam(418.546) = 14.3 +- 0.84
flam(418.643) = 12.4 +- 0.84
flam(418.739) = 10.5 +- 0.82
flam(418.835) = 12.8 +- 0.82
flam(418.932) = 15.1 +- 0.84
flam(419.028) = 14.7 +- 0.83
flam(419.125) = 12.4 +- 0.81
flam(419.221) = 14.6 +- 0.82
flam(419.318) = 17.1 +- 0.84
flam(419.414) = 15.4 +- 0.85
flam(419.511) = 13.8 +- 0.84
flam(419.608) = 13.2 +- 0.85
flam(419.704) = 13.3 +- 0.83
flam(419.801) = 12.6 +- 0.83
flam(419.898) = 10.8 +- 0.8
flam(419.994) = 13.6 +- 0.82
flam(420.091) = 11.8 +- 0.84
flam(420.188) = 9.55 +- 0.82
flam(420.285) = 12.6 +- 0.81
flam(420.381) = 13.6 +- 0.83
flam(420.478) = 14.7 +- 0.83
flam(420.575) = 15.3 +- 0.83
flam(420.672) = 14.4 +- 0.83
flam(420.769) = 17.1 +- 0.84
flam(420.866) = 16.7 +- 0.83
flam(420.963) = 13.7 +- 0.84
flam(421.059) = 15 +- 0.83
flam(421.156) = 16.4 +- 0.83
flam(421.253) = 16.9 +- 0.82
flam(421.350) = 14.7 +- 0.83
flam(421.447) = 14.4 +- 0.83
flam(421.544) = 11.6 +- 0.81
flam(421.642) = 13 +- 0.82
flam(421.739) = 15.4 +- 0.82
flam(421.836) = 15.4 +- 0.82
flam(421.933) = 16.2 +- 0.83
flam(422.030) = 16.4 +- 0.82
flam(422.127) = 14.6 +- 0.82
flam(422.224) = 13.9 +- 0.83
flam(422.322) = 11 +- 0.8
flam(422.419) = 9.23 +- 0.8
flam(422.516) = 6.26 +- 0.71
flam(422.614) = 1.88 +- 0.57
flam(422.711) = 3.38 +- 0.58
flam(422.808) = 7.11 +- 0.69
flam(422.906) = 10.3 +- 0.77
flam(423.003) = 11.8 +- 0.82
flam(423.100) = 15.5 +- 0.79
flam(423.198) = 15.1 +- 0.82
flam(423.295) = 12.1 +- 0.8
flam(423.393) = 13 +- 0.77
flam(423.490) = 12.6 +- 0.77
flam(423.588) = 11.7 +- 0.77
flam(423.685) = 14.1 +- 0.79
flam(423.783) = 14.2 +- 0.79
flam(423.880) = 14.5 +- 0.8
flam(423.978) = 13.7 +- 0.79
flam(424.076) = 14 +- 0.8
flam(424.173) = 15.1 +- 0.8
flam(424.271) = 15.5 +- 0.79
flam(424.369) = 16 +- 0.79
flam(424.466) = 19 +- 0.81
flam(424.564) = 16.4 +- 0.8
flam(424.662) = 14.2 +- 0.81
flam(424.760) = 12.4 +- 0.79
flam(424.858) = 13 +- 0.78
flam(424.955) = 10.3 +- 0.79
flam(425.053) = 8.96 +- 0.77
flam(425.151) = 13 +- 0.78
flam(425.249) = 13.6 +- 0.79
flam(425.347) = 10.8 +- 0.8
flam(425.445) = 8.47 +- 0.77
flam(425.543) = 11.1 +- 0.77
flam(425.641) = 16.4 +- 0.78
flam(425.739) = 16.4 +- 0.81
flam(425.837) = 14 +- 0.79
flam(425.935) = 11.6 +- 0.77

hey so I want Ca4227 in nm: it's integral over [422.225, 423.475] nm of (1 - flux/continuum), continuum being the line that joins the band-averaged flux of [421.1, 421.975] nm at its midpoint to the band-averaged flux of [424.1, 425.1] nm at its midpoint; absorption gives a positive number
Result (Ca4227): 0.393 nm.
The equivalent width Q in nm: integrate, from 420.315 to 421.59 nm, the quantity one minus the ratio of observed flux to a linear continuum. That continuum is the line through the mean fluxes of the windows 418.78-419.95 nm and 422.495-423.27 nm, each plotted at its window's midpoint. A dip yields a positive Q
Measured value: -0.36 nm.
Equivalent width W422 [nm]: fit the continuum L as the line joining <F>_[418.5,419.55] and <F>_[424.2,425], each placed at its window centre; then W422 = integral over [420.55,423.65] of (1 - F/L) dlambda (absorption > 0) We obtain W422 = 0.31 nm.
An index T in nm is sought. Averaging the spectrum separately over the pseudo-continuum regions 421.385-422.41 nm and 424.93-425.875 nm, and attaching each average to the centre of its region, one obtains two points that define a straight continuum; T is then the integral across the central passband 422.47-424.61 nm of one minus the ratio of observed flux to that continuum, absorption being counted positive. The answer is 0.11 nm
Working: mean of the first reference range 14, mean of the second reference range 12.3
